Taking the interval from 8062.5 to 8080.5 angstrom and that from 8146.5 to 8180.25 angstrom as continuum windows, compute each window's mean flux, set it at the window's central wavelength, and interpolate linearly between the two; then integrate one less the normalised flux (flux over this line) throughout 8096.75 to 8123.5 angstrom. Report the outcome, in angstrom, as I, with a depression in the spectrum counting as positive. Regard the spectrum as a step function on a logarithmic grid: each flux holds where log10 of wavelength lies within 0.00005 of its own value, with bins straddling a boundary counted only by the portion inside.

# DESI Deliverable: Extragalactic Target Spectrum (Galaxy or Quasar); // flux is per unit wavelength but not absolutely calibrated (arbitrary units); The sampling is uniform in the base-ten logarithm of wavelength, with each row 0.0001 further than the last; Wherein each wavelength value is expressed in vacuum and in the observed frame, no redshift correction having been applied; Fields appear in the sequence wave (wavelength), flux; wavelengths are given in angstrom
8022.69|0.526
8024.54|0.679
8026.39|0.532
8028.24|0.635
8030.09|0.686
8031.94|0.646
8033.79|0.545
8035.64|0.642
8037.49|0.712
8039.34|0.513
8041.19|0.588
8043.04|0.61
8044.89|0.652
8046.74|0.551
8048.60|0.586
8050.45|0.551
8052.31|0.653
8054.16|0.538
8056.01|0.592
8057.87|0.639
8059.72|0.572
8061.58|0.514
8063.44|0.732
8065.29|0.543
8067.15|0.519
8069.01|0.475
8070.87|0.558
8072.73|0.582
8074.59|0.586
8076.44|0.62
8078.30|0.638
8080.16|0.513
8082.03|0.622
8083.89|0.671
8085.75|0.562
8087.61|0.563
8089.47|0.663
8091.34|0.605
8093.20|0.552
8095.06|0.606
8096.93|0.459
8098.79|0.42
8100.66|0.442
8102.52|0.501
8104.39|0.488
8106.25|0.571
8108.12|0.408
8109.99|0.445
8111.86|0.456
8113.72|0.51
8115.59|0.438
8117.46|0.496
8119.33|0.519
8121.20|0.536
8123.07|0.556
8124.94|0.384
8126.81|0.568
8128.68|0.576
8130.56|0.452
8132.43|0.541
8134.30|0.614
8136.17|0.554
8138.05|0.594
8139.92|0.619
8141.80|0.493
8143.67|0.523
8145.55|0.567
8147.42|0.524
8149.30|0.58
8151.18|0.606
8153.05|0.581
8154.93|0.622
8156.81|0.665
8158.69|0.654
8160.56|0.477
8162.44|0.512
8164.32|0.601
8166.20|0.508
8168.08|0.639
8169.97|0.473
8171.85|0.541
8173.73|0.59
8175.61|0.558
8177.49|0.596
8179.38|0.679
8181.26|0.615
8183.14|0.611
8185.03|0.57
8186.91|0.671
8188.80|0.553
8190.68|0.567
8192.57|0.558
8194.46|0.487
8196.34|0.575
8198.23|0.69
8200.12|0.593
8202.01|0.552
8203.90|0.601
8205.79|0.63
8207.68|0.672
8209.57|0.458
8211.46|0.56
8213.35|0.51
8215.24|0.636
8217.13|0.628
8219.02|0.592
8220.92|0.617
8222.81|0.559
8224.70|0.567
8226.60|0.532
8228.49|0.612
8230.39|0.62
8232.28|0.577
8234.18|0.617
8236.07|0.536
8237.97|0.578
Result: 4.4 angstrom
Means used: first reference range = 0.579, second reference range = 0.578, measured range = 0.482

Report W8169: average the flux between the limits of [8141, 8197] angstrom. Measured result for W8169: 0.573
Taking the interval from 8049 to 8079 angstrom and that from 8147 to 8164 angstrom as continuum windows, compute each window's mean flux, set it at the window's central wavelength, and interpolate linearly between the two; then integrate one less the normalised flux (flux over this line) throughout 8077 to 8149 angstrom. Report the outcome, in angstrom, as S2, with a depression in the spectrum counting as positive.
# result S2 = 6.0 angstrom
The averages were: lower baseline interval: 0.582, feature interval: 0.534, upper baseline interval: 0.583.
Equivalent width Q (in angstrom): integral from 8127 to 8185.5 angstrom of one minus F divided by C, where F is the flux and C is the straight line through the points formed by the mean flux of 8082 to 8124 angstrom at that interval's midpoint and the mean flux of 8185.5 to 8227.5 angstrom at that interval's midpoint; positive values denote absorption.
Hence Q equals -1.9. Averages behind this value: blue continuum 0.524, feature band 0.572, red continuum 0.582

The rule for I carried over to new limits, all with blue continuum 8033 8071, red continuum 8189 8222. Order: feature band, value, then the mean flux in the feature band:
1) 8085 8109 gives 2.4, 0.526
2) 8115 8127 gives 1.8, 0.497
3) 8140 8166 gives 0.6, 0.57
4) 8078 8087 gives -0.2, 0.597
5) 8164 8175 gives 0.5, 0.556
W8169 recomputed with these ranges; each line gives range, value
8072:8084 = 0.6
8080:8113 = 0.531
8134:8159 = 0.583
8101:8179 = 0.54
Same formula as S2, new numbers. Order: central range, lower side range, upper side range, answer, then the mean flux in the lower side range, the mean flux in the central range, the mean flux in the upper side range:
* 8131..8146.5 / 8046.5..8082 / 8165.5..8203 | 0.6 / 0.578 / 0.56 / 0.582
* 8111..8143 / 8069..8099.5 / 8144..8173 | 2.6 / 0.574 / 0.524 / 0.569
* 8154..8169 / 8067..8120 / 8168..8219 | -0.4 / 0.534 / 0.585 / 0.585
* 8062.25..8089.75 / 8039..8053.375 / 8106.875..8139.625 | -1.4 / 0.591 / 0.587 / 0.511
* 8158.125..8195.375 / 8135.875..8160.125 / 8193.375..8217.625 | 0.7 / 0.582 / 0.572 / 0.583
